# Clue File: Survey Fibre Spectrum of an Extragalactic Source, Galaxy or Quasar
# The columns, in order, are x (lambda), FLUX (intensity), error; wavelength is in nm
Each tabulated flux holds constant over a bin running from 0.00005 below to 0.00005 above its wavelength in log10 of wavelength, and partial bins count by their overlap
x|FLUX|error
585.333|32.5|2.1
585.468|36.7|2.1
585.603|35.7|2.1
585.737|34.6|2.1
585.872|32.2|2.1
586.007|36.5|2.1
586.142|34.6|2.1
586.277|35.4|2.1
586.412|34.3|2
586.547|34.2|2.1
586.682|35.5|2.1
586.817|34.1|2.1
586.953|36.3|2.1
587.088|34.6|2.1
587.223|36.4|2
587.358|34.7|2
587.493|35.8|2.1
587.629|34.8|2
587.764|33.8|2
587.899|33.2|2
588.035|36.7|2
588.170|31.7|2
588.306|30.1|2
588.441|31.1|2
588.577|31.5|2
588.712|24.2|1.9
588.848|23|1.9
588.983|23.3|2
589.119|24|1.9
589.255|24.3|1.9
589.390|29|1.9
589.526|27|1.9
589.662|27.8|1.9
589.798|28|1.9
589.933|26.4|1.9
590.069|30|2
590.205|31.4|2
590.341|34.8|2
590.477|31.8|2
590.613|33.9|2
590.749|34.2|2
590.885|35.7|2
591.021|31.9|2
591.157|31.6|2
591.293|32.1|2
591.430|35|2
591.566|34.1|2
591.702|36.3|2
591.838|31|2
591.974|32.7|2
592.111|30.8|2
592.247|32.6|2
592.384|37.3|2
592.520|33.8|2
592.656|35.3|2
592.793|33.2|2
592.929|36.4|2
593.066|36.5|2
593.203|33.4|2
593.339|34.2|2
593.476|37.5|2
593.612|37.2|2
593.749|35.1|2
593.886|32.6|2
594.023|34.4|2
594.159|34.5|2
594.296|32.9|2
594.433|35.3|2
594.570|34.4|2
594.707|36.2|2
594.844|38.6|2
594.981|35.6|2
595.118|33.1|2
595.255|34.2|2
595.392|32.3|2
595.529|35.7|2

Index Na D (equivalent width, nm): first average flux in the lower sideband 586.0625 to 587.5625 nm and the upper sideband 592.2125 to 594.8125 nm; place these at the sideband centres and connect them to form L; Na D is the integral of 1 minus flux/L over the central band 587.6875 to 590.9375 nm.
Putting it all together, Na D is 0.48 nm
